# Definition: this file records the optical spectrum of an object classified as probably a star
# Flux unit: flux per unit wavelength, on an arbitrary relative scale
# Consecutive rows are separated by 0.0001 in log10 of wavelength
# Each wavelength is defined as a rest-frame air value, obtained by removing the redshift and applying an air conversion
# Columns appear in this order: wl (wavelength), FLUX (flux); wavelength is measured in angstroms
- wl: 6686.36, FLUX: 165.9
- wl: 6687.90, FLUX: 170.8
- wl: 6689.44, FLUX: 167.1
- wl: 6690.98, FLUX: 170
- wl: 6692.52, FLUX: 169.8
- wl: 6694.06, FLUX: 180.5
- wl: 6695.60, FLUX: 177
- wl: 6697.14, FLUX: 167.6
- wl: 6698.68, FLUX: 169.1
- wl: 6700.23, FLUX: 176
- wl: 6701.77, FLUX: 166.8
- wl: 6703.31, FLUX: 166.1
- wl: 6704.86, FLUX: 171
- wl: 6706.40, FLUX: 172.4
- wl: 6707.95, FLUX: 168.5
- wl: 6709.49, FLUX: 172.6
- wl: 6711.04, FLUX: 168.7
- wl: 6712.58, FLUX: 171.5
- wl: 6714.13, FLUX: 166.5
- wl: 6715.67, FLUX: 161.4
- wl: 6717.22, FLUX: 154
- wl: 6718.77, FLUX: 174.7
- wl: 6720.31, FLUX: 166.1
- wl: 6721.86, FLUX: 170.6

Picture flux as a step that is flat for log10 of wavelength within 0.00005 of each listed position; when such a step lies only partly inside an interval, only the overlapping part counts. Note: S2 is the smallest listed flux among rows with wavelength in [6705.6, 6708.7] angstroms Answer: 168.5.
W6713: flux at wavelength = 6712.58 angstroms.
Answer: 171.5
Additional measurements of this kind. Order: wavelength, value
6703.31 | 166.1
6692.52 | 169.8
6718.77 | 174.7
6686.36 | 165.9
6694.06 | 180.5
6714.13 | 166.5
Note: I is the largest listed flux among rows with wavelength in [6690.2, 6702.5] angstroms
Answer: 180.5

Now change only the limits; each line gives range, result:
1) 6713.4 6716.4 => 166.5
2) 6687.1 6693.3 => 170.8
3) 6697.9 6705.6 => 176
